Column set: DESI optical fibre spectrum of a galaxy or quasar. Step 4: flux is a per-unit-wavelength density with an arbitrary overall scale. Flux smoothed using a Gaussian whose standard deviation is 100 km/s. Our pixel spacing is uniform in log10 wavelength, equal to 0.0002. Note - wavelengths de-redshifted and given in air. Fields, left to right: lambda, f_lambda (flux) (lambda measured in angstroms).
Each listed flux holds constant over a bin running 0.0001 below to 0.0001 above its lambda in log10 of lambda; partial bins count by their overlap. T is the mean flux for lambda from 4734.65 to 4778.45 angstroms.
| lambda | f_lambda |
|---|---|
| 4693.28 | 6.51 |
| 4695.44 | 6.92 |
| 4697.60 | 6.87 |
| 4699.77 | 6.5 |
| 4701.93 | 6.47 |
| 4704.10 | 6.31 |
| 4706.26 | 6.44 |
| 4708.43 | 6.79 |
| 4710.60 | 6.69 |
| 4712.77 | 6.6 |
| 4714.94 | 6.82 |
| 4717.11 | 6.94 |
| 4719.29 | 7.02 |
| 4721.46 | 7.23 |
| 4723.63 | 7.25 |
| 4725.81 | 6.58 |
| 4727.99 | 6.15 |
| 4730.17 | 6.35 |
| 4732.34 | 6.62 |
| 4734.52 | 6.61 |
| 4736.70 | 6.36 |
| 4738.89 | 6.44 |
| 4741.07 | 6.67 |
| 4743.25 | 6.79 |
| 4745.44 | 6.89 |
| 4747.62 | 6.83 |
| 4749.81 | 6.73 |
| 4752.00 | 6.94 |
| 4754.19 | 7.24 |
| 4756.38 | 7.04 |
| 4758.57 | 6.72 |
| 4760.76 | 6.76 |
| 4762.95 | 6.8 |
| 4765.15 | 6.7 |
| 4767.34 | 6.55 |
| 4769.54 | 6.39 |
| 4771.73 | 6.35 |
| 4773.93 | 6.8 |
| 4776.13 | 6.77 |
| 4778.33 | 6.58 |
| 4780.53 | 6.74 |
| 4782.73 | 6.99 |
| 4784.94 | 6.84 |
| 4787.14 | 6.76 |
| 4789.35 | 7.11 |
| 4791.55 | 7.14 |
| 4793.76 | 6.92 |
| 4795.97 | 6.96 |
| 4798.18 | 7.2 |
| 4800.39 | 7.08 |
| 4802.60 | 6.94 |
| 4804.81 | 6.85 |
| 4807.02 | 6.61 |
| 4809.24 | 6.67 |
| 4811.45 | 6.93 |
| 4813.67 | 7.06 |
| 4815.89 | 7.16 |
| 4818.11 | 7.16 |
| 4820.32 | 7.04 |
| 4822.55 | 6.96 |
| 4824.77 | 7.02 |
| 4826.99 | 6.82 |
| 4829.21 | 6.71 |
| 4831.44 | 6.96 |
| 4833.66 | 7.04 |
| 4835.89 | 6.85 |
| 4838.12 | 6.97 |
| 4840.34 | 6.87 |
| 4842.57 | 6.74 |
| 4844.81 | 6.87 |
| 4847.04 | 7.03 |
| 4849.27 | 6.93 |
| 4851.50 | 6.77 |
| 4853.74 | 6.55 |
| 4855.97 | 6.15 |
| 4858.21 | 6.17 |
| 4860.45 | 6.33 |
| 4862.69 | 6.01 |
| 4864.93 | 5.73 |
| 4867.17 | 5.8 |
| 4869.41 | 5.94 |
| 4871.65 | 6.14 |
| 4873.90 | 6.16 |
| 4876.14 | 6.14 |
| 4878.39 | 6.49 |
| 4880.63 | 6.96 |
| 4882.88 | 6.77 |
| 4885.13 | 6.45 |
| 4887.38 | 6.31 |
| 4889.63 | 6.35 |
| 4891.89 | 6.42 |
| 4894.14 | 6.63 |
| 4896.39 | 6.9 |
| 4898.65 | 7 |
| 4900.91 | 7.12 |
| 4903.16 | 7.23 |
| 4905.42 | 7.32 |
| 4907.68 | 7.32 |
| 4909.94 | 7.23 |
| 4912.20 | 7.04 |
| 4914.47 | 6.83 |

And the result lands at 6.72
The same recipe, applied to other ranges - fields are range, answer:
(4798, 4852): 6.93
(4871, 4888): 6.44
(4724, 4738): 6.48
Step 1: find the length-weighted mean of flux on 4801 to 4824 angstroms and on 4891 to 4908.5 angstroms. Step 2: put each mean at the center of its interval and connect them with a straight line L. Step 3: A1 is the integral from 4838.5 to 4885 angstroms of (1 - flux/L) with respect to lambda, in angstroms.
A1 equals 3.58 angstroms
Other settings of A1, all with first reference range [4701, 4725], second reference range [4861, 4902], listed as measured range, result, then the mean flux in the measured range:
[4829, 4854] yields -1.5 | 6.87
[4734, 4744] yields 0.2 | 6.56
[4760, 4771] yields 0.1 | 6.63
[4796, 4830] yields -2.0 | 6.95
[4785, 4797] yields -0.7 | 6.97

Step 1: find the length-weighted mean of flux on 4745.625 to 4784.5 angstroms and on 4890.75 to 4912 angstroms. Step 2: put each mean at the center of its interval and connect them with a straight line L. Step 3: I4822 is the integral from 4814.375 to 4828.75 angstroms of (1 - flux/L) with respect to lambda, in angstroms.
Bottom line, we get -0.30 angstroms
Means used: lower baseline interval 6.76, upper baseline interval 7.02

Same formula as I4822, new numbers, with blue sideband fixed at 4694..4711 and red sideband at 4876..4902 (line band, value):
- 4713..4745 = -0.39 angstroms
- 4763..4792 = -0.49 angstroms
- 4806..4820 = -0.64 angstroms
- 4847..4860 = 0.18 angstroms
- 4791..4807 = -0.84 angstroms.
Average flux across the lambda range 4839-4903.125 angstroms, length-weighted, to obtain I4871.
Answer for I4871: 6.51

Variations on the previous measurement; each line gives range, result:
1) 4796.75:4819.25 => 6.97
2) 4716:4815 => 6.8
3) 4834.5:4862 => 6.68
